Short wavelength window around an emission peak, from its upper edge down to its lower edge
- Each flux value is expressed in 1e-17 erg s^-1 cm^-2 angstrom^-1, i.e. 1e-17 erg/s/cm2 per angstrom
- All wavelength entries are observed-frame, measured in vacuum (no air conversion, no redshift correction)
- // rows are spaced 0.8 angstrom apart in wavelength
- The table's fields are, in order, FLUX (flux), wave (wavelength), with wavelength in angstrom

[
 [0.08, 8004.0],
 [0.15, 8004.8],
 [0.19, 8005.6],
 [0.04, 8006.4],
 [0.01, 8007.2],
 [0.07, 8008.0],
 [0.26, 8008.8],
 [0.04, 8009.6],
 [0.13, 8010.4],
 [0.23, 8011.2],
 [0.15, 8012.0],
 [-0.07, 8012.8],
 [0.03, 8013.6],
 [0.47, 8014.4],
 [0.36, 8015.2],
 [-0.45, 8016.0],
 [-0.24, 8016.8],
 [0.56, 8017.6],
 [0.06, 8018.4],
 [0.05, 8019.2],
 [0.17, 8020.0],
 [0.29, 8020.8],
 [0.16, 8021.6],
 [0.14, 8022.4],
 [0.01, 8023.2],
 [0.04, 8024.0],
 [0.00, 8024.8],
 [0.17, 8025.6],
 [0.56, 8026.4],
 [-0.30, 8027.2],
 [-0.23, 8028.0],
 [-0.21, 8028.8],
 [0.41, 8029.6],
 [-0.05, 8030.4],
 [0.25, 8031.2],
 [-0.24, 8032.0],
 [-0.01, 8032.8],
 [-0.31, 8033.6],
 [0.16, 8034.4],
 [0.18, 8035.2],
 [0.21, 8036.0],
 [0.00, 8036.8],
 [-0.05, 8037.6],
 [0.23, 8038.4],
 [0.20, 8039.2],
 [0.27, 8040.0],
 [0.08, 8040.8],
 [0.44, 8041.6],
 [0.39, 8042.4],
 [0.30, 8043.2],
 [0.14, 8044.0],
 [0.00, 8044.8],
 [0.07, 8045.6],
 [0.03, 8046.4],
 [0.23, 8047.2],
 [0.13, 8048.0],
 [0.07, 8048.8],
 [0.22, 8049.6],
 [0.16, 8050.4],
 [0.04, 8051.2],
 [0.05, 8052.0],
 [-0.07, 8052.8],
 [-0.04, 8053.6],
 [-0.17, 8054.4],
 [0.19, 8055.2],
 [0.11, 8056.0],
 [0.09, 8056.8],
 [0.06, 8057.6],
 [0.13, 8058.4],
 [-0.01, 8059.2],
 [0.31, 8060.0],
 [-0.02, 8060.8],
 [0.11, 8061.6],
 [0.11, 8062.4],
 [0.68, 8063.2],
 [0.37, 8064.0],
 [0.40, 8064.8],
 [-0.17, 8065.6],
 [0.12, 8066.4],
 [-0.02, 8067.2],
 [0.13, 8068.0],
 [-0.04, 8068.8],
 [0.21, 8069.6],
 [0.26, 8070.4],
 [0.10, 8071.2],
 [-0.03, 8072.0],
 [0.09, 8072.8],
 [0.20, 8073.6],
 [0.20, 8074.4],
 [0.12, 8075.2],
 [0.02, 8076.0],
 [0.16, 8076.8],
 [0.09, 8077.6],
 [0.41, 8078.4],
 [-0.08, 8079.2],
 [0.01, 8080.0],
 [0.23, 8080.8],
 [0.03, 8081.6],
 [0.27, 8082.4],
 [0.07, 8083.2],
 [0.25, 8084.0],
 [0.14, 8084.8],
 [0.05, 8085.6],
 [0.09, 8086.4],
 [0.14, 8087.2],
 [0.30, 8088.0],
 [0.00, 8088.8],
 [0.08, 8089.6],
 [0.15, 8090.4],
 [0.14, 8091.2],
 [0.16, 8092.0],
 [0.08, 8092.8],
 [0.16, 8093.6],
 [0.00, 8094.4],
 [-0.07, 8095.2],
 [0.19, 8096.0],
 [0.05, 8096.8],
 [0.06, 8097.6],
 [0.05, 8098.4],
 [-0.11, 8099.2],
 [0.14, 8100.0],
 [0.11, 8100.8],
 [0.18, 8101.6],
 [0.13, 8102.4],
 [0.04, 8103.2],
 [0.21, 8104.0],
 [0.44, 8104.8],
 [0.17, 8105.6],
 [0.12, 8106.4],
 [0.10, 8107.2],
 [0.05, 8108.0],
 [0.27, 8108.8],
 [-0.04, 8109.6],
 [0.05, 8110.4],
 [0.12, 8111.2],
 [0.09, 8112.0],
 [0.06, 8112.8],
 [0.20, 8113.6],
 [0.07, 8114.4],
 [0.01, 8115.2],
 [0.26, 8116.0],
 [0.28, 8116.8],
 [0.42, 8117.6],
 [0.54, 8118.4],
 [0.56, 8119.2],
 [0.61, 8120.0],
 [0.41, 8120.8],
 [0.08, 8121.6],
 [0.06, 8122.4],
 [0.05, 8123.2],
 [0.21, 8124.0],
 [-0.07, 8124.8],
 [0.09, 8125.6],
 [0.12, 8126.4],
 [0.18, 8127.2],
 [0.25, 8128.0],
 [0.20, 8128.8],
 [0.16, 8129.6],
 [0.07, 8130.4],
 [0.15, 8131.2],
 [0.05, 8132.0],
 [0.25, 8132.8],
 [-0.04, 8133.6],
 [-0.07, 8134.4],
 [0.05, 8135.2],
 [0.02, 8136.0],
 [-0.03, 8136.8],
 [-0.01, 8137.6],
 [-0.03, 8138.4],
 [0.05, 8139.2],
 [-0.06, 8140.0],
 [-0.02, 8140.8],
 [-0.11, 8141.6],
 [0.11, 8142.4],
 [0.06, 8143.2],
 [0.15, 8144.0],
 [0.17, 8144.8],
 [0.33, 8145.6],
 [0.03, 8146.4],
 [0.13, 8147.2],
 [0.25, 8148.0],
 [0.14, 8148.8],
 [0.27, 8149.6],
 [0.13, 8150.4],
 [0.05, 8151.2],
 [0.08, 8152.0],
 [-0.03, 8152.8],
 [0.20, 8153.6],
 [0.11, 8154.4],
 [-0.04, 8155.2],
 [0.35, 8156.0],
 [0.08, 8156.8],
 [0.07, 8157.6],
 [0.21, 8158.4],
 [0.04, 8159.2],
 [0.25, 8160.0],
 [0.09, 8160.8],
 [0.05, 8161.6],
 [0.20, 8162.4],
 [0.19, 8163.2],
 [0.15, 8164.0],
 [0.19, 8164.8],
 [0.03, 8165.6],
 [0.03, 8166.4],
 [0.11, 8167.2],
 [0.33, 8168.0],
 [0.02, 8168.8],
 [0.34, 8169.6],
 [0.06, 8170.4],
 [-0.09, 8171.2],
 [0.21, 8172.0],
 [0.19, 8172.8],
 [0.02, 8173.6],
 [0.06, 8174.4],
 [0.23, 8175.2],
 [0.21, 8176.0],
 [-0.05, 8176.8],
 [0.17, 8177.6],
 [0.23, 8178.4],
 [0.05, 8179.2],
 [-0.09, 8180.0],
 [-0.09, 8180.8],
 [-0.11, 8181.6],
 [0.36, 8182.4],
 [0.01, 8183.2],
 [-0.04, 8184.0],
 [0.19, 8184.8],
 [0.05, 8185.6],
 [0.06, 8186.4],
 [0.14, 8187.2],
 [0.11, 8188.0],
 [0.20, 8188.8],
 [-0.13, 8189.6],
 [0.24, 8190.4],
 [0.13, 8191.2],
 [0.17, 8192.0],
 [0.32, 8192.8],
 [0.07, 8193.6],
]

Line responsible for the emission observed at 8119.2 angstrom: [O III] 5007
